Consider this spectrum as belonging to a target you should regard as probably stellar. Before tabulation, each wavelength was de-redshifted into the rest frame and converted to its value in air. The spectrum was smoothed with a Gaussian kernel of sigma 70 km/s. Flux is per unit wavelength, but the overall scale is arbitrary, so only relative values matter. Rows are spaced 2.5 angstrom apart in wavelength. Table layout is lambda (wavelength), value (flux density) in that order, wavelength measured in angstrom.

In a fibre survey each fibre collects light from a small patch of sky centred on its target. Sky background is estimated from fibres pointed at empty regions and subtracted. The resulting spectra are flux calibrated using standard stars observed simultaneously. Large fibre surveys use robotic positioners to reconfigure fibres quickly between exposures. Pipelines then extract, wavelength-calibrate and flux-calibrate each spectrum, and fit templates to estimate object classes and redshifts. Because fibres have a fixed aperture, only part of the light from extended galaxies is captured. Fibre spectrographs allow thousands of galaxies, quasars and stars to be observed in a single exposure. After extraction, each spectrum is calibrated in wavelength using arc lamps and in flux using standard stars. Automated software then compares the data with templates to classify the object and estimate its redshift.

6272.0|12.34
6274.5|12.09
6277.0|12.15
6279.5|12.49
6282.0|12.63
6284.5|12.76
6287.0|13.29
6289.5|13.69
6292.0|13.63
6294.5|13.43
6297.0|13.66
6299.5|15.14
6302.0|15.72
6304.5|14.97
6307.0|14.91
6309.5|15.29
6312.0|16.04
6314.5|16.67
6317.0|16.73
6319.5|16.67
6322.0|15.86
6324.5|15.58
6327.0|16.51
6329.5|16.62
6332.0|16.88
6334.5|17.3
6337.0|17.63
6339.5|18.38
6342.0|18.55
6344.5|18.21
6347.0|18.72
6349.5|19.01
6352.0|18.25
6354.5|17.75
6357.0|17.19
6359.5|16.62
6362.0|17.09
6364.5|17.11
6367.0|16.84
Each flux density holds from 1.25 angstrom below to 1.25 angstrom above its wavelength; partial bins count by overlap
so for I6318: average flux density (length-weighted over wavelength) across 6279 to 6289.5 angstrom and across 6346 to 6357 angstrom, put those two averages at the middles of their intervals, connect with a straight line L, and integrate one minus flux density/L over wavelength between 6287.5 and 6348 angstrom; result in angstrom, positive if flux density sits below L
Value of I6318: -1.8 angstrom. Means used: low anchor 12.9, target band 16.1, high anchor 18.3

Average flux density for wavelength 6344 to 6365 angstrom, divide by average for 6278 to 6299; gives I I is 1.3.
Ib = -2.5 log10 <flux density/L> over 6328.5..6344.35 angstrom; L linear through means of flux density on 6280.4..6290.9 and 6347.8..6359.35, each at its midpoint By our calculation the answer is -0.06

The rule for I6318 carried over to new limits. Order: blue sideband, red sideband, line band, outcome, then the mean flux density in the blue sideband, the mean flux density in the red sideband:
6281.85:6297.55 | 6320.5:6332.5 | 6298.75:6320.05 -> -1.26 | 13.3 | 16.3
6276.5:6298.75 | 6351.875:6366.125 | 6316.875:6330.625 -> -0.97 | 13.2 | 17.2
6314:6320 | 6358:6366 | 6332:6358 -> -1.85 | 16.7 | 16.9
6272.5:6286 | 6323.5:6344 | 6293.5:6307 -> -0.32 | 12.4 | 17.2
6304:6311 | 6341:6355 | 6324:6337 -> 0.21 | 15.1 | 18.4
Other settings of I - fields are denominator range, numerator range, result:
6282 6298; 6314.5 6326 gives 1.22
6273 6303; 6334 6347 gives 1.36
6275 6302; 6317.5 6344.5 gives 1.28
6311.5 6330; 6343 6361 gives 1.10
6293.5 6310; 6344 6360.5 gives 1.22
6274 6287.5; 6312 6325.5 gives 1.30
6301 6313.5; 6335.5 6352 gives 1.19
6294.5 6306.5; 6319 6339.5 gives 1.14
